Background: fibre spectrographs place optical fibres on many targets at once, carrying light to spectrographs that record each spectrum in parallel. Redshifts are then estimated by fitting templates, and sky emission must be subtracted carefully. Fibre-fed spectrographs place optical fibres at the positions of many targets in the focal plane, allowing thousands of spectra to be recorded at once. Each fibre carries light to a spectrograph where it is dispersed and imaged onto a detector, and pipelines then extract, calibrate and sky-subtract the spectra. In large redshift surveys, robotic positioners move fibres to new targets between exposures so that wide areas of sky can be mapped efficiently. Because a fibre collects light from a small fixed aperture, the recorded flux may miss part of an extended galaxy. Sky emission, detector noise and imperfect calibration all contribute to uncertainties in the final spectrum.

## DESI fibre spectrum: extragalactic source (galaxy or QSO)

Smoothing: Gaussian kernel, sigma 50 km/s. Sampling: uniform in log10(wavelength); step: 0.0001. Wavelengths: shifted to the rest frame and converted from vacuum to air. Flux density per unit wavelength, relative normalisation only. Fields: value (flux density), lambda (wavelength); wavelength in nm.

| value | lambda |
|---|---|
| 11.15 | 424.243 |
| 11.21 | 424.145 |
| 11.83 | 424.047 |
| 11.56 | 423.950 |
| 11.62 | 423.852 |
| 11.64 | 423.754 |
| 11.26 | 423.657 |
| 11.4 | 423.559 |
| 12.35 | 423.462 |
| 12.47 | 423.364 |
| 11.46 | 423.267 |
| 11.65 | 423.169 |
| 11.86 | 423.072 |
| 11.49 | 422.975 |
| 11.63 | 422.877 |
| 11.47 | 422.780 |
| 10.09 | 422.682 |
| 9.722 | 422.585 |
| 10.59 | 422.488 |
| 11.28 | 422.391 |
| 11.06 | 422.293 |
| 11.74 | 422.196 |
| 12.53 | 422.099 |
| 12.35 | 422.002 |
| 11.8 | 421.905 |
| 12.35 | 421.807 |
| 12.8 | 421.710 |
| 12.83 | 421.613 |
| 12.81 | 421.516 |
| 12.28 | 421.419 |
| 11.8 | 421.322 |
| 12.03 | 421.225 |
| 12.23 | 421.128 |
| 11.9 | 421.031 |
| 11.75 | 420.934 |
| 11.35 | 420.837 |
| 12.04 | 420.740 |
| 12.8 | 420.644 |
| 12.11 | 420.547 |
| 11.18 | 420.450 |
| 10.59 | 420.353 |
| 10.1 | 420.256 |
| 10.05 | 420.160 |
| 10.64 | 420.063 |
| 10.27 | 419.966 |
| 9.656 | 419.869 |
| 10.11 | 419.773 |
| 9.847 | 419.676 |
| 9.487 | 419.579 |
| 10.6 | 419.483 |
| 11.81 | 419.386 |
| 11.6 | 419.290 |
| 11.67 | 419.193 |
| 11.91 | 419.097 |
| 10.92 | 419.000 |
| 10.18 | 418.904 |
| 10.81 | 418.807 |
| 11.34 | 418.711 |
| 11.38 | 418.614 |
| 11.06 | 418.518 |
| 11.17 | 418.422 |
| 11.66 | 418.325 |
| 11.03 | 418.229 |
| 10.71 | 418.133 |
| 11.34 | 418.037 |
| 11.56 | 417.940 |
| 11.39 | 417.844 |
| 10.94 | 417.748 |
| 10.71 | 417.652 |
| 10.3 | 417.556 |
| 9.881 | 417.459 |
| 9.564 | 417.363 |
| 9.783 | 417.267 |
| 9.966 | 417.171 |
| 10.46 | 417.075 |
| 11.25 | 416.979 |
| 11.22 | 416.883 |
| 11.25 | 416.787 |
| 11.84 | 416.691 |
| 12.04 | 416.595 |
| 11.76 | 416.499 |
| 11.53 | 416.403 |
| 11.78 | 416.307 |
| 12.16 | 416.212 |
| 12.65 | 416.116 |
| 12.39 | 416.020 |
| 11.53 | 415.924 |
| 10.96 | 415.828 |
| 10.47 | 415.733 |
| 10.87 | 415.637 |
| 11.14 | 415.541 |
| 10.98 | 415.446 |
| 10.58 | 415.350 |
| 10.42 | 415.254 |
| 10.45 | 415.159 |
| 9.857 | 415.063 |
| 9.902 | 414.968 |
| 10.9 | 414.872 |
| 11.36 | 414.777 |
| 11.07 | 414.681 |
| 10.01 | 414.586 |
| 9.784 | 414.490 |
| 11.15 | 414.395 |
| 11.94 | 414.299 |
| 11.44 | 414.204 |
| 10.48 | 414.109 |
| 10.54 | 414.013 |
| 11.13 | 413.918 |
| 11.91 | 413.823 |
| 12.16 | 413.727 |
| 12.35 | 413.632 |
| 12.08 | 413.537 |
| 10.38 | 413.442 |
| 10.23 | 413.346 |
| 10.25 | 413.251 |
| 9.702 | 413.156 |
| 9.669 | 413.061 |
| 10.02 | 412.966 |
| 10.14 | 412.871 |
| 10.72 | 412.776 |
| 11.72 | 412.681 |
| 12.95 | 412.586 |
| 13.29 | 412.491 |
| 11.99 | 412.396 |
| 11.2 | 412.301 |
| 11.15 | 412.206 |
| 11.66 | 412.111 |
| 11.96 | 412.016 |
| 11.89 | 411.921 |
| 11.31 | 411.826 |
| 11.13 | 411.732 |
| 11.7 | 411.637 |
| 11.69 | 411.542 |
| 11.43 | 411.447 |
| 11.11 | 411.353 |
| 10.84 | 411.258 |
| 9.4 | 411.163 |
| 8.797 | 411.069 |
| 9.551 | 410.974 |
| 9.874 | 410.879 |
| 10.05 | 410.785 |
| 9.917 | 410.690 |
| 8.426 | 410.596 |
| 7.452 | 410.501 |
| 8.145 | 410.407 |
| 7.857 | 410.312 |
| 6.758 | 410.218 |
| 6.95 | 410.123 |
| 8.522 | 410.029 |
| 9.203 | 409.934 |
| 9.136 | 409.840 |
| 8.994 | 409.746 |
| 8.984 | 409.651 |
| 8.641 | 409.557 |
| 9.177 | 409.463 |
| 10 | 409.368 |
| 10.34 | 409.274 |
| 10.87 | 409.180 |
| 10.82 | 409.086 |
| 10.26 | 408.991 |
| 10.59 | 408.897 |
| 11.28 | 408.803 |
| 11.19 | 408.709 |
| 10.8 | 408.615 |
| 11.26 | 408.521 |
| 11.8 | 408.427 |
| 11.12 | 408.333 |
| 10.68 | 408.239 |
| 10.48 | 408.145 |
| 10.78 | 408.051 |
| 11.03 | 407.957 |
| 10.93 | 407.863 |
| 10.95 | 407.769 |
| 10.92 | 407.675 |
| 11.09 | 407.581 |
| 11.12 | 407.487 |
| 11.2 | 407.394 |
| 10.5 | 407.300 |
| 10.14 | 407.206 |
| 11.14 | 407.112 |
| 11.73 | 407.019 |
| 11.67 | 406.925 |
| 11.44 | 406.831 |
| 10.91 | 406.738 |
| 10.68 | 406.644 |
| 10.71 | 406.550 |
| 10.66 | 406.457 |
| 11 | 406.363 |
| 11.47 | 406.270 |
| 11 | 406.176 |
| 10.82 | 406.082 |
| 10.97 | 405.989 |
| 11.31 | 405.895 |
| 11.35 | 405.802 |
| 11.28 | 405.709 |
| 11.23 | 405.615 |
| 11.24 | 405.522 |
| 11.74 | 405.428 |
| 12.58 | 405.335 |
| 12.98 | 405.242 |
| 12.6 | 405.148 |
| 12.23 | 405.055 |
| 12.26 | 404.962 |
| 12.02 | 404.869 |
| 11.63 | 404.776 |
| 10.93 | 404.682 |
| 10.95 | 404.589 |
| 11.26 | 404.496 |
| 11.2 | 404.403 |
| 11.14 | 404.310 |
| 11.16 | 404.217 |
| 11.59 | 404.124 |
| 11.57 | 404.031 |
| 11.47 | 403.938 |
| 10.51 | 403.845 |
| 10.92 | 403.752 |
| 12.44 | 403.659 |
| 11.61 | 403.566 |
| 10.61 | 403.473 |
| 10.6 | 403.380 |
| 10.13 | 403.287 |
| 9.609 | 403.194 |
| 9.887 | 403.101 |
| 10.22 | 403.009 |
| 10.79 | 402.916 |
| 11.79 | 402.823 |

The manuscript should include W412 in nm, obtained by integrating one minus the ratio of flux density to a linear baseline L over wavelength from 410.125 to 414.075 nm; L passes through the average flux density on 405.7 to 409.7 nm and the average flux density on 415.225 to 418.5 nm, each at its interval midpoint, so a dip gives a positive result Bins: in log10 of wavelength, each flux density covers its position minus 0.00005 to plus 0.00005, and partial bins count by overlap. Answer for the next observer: 0.142 nm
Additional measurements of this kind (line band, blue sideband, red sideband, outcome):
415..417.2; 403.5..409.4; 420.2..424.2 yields 0.06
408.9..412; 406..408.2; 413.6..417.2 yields 0.38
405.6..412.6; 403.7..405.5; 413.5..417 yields 0.57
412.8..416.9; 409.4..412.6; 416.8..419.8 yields -0.23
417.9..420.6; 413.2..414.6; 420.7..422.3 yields 0.21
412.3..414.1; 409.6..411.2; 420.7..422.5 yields -0.31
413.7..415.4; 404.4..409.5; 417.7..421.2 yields 0.04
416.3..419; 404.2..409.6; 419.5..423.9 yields 0.08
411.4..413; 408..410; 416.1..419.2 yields -0.14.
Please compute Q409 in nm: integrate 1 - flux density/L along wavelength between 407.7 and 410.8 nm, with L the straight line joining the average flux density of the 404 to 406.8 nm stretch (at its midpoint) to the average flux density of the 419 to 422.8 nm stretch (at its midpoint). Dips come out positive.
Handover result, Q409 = 0.43 nm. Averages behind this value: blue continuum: 11.4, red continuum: 11.4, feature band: 9.8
